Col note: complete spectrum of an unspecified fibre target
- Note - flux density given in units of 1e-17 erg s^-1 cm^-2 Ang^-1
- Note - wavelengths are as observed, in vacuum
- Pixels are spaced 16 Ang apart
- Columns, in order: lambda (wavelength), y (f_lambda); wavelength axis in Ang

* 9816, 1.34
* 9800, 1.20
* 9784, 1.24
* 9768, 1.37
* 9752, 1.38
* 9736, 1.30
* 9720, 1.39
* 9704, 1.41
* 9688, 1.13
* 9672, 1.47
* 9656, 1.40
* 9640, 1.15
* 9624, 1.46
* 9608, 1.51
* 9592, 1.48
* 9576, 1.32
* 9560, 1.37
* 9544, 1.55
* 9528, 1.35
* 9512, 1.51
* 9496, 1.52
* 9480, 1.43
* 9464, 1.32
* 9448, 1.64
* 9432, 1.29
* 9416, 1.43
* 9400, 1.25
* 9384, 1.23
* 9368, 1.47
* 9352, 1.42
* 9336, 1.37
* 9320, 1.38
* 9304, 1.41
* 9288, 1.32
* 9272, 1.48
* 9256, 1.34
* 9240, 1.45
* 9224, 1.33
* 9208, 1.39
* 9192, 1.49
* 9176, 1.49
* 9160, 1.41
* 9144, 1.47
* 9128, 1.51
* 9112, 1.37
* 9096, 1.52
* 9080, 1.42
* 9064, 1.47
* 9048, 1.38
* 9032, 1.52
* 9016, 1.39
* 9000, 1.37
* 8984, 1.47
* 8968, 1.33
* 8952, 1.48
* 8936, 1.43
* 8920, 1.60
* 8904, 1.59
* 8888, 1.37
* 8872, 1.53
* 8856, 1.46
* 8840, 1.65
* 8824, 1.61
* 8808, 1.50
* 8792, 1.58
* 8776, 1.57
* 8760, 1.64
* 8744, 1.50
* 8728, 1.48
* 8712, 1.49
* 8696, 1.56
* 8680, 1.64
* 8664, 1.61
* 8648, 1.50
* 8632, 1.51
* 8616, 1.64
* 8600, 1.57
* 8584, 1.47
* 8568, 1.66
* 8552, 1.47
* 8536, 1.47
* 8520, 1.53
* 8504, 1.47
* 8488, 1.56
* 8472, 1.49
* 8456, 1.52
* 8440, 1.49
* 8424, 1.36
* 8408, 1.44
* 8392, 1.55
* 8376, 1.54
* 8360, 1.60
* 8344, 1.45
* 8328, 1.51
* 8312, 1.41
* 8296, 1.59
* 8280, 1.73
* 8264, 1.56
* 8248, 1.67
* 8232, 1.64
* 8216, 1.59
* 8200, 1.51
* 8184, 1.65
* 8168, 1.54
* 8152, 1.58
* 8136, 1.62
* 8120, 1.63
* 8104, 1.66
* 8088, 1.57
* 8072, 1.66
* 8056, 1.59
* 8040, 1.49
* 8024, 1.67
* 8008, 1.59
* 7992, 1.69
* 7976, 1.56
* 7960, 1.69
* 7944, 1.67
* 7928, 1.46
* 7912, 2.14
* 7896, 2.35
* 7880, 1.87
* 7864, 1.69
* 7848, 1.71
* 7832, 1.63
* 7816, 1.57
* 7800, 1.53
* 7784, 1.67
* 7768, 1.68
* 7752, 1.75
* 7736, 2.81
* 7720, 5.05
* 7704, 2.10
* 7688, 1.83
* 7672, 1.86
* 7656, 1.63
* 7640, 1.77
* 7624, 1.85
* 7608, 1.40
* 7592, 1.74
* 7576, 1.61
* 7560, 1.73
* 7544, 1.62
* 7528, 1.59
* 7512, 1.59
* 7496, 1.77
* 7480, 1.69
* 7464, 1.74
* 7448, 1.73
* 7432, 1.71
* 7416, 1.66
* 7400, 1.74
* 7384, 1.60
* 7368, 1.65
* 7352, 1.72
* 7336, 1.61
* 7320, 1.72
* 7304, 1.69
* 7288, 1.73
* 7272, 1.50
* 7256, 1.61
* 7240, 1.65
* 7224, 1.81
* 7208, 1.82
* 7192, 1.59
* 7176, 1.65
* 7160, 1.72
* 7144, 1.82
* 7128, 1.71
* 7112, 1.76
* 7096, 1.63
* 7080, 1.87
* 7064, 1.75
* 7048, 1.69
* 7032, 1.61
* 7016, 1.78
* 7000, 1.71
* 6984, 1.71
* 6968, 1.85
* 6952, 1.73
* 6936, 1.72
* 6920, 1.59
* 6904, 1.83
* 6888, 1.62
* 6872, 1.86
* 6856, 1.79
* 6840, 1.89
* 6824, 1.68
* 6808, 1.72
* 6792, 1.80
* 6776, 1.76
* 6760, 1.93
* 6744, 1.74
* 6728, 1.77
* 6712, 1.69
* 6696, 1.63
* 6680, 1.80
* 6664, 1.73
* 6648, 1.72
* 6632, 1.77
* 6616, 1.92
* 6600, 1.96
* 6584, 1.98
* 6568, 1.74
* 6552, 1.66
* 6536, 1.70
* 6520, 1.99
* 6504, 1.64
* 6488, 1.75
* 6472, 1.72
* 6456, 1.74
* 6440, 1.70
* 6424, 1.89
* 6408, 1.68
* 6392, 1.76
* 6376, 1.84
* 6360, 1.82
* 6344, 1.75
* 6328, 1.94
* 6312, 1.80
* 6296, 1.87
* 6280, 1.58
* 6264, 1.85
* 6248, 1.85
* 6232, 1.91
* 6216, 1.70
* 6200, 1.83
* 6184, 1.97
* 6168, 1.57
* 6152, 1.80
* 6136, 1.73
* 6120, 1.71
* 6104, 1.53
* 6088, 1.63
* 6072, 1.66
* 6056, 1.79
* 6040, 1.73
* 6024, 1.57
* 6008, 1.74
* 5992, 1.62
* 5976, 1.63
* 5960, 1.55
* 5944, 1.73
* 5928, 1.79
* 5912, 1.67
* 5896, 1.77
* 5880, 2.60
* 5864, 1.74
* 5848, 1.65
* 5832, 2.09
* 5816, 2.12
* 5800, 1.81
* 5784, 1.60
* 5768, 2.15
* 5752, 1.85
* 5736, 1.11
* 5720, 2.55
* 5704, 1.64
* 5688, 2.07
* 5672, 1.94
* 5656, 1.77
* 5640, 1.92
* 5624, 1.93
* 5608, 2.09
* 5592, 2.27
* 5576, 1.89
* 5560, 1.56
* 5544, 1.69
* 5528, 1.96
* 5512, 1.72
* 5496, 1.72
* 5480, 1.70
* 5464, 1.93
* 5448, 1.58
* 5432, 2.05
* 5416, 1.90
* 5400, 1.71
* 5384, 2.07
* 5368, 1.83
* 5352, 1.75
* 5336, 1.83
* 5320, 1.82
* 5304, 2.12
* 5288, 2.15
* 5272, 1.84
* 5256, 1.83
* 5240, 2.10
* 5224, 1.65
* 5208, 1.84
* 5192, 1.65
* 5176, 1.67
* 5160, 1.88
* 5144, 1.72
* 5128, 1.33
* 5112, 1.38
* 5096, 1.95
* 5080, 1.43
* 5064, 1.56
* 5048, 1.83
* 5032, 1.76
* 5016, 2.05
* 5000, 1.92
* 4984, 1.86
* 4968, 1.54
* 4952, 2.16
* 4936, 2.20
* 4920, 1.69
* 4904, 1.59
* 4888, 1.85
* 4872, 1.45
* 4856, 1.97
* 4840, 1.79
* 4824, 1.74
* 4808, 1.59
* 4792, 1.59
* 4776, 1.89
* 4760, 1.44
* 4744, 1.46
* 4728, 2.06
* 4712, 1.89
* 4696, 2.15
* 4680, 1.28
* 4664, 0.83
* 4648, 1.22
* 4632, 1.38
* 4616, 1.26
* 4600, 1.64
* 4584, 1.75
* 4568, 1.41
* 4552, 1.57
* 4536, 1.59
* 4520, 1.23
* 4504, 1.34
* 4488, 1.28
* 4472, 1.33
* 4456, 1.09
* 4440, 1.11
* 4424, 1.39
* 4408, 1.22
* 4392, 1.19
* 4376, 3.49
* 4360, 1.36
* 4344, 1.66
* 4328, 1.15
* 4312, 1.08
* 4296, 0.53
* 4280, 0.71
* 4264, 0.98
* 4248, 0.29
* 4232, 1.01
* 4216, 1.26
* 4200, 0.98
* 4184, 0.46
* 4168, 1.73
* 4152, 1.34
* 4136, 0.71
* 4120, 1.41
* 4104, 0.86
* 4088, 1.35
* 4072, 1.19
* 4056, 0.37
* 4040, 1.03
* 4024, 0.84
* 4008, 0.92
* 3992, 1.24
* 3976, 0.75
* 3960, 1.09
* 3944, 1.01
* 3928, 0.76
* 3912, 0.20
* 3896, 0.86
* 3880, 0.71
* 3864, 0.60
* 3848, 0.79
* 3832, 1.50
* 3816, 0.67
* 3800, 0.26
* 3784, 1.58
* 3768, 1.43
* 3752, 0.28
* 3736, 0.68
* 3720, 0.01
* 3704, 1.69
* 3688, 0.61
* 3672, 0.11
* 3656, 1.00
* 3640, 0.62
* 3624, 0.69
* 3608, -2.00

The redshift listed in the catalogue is 0.18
